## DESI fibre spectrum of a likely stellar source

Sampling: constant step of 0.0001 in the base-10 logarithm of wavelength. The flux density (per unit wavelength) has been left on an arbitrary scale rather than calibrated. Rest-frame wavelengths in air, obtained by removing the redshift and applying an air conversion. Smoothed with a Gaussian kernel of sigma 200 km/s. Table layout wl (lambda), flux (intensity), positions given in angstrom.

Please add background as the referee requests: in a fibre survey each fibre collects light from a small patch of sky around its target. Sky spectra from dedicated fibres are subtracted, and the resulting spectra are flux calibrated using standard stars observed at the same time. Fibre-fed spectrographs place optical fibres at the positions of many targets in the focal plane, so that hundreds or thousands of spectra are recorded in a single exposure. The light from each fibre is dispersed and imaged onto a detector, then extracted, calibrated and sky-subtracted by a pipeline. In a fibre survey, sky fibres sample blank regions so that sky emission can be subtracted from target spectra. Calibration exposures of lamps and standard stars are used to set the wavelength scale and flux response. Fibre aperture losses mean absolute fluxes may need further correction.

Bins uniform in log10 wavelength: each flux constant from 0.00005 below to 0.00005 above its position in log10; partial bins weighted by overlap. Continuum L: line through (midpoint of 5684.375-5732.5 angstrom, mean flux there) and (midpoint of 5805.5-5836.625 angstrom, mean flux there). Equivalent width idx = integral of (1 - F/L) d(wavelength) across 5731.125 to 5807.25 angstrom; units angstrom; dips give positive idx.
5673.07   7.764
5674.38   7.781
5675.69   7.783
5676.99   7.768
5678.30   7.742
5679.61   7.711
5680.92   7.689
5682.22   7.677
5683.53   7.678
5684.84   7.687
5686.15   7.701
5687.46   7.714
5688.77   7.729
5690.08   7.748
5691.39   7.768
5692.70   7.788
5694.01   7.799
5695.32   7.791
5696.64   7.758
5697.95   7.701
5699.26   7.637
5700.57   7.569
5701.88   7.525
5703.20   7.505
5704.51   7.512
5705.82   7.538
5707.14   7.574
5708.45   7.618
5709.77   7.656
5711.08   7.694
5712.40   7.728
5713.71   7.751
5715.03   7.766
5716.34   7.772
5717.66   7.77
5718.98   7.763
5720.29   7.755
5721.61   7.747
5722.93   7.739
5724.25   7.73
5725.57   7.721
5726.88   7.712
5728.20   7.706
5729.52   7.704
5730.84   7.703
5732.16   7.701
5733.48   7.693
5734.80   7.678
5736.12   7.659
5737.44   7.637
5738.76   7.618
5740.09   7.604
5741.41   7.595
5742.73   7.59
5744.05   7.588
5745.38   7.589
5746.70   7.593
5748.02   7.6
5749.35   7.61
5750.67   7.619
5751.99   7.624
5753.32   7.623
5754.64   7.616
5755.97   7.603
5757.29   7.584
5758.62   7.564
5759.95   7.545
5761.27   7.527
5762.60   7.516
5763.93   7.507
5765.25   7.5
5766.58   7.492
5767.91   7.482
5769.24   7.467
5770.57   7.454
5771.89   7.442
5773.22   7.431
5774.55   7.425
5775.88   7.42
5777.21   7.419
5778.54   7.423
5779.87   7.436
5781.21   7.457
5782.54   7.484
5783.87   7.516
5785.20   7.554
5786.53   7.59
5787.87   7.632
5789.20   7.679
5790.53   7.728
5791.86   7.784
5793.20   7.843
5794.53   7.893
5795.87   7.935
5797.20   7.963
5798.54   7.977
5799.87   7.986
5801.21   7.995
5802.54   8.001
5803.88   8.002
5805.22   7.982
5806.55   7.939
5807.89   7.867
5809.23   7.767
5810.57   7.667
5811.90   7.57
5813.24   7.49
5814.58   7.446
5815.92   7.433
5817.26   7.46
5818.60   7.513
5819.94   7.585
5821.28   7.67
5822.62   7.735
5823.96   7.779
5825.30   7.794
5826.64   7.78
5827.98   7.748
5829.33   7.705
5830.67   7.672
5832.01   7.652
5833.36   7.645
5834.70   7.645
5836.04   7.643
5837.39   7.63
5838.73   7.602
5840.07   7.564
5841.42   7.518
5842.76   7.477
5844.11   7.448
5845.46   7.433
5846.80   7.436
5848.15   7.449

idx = 0.40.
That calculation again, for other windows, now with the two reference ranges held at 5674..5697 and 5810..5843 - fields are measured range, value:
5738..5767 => 0.4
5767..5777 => 0.3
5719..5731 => 0.0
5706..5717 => 0.0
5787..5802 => -0.4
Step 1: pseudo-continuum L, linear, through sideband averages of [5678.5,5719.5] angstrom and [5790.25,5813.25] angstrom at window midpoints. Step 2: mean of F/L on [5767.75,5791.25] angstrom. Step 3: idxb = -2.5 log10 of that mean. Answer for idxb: 0.046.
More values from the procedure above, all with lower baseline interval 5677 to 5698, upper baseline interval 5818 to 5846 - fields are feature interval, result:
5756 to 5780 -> 0.03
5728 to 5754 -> 0.01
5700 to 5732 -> 0.00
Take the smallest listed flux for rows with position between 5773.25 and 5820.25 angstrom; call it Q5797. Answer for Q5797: 7.419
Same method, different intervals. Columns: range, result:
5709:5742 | 7.595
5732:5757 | 7.588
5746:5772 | 7.442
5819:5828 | 7.585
